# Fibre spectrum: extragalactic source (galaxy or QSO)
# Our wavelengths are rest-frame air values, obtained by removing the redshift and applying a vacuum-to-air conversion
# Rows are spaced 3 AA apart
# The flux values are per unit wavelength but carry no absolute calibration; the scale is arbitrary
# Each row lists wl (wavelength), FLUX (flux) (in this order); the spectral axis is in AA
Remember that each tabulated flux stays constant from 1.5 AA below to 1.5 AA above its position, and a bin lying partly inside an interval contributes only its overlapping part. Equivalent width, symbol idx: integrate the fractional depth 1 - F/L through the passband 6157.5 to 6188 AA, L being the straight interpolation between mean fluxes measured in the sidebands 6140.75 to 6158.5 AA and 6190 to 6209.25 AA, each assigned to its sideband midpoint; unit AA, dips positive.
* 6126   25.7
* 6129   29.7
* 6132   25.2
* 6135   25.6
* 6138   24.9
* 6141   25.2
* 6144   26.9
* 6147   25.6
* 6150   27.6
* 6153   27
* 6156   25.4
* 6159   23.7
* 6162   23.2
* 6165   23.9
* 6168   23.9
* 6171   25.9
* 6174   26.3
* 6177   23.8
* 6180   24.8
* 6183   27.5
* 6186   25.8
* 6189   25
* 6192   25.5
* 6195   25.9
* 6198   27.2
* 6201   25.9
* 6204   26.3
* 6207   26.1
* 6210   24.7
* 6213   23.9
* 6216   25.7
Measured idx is 1.47 AA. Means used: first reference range 26.2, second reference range 26.1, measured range 24.9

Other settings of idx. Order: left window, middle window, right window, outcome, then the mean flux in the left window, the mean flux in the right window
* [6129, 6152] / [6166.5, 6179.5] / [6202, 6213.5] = 0.41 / 26.1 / 25.4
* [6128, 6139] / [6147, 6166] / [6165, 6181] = 0.18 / 26.3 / 24.8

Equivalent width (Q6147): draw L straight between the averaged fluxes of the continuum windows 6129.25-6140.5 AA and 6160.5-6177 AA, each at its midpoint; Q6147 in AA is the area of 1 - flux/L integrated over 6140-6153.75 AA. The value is -0.6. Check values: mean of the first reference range 25.7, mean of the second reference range 24.6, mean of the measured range 26.5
